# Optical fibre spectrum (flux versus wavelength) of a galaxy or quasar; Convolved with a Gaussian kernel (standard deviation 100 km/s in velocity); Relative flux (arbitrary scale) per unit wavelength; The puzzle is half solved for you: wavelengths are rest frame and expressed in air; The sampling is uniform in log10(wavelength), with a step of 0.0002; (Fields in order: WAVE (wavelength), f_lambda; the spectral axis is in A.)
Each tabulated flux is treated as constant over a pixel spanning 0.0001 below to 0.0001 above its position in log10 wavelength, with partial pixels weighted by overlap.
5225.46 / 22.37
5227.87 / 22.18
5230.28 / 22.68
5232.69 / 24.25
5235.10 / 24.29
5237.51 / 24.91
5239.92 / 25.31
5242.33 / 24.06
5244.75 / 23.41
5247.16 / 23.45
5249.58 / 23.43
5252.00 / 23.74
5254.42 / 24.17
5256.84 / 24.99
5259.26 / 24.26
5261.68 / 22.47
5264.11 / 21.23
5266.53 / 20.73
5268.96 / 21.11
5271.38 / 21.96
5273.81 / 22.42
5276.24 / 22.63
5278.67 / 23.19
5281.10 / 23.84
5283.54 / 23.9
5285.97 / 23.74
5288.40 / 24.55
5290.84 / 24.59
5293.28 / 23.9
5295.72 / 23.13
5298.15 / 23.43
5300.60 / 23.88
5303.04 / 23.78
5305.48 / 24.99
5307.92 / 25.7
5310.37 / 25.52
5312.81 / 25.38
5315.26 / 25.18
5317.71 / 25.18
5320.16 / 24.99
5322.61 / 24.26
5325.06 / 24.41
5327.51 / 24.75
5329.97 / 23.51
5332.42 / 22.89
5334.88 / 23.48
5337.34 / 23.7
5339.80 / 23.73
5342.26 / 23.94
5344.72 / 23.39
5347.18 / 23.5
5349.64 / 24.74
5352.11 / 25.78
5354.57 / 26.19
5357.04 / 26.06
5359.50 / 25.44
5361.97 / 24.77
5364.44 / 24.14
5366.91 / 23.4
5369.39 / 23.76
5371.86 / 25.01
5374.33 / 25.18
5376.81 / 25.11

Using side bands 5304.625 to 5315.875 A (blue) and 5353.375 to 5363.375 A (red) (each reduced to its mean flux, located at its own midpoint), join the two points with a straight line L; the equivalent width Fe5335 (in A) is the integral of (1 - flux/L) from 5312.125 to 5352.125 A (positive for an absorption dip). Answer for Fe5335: 2.0 A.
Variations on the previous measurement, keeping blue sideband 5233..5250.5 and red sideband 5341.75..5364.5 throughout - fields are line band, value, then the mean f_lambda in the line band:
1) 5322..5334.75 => 0.4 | 23.9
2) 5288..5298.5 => 0.2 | 23.9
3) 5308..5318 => -0.3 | 25.4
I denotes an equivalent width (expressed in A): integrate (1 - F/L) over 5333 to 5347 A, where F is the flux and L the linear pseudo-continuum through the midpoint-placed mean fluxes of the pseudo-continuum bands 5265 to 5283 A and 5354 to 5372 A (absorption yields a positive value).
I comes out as 0.3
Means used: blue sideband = 22.3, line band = 23.6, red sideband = 24.8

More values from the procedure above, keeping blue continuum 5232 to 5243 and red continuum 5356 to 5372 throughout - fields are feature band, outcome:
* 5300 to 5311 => -0.1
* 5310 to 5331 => -0.1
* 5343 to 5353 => 0.1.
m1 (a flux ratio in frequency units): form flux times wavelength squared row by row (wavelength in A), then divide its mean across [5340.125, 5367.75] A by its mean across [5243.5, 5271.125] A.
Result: 1.11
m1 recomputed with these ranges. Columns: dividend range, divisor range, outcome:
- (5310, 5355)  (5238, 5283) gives 1.08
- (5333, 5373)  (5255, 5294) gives 1.09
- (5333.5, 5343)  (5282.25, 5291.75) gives 1.00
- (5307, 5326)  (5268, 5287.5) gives 1.11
